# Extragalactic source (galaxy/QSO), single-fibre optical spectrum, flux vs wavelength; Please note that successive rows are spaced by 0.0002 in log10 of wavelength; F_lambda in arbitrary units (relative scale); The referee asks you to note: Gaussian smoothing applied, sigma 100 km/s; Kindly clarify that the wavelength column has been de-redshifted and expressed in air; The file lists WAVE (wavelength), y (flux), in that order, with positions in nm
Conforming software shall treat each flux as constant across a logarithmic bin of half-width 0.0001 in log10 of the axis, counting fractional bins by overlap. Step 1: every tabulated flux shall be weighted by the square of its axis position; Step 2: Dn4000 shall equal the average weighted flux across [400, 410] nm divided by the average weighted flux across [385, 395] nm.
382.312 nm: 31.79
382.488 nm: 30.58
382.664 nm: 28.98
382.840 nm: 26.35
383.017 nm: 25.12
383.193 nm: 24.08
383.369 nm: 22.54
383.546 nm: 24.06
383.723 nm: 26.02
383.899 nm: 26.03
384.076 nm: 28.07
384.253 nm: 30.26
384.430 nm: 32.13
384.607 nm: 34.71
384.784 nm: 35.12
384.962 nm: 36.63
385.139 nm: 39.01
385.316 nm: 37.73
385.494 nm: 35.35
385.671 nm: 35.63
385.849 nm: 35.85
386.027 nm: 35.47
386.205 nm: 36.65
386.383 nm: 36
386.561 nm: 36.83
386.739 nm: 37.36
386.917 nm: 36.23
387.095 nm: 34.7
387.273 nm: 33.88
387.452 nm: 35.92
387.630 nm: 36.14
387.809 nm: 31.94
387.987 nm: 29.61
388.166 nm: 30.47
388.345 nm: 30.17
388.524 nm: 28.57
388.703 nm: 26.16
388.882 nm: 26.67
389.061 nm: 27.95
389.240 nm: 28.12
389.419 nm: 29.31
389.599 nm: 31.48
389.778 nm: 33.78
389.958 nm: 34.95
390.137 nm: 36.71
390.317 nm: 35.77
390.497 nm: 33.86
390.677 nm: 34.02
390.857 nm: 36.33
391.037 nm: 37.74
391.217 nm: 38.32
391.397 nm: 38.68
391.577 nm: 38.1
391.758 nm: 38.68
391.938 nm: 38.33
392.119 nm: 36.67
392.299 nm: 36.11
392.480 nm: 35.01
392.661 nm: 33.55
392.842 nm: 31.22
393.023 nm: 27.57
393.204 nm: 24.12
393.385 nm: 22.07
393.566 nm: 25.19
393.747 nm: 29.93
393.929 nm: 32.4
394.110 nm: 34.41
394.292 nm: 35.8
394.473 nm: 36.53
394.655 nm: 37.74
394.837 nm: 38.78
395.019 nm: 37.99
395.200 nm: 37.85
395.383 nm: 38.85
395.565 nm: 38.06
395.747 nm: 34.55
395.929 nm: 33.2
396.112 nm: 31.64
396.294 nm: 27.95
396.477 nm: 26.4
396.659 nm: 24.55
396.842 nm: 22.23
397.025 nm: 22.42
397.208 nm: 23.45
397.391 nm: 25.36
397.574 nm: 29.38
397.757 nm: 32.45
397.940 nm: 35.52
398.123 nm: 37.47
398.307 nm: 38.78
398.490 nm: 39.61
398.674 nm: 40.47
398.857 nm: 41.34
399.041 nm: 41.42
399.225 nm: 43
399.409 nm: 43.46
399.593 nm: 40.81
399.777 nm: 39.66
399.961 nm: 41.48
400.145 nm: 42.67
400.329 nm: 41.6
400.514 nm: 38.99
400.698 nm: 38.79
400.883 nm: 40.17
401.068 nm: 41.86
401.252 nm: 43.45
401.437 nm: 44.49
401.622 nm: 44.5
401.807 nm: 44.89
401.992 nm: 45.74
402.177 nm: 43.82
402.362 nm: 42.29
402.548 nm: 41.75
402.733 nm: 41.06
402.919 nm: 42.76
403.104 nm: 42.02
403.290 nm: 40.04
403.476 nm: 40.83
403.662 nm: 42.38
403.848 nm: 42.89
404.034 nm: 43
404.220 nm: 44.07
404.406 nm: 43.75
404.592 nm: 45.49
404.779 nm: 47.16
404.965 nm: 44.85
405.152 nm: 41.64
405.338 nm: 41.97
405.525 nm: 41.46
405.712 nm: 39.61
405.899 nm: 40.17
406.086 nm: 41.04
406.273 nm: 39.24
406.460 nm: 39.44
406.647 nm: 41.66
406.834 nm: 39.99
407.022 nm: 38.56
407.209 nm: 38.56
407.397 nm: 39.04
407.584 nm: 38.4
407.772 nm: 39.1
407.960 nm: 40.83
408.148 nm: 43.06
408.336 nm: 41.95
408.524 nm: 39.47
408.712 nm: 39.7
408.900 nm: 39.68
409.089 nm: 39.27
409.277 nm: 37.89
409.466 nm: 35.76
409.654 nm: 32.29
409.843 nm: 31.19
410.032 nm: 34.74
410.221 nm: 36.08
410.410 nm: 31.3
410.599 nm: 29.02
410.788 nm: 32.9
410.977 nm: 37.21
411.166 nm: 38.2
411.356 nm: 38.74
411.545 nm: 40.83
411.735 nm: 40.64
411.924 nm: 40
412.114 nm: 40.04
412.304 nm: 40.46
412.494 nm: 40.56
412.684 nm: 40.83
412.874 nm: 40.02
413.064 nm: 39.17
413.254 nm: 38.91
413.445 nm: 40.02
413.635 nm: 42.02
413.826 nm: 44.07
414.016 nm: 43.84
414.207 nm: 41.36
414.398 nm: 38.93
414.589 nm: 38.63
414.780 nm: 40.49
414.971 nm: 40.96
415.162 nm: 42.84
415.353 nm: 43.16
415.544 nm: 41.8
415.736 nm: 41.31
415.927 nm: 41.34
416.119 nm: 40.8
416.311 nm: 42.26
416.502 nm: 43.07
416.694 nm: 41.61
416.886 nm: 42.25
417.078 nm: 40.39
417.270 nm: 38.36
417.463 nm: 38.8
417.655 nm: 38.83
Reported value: 1.31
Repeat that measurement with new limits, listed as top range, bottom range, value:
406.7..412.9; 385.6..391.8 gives 1.25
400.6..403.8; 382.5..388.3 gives 1.43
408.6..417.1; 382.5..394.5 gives 1.36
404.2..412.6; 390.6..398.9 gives 1.26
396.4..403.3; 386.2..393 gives 1.19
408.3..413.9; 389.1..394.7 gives 1.25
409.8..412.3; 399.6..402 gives 0.91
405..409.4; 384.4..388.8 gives 1.30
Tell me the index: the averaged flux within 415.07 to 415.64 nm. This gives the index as 42.6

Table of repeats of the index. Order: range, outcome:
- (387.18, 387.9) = 34.5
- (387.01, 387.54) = 34.8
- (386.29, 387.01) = 36.6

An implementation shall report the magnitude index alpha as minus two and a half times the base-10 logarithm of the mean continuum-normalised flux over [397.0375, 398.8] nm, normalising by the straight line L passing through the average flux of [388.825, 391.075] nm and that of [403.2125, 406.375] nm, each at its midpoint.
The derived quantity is 0.14 mag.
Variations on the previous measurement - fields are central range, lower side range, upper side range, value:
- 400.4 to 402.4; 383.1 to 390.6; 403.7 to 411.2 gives -0.15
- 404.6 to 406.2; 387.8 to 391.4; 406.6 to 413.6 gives -0.15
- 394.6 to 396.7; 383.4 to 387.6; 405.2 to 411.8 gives 0.05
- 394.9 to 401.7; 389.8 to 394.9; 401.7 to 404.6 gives 0.08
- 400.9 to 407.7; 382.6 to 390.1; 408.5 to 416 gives -0.15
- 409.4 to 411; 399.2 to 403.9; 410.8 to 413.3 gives 0.20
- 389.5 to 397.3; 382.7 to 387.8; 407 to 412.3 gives 0.04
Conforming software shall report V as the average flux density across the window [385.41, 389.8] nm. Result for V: 32.8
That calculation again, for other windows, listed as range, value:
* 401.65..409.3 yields 41.5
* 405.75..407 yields 40.1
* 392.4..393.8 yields 28.5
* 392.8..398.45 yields 31.5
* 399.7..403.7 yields 42.1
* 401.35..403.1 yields 43.4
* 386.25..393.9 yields 33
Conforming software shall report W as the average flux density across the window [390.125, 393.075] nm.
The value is 35.8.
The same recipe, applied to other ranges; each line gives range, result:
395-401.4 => 36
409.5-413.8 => 37.6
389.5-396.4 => 34.3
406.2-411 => 37.5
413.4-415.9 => 41.5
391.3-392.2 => 38.1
